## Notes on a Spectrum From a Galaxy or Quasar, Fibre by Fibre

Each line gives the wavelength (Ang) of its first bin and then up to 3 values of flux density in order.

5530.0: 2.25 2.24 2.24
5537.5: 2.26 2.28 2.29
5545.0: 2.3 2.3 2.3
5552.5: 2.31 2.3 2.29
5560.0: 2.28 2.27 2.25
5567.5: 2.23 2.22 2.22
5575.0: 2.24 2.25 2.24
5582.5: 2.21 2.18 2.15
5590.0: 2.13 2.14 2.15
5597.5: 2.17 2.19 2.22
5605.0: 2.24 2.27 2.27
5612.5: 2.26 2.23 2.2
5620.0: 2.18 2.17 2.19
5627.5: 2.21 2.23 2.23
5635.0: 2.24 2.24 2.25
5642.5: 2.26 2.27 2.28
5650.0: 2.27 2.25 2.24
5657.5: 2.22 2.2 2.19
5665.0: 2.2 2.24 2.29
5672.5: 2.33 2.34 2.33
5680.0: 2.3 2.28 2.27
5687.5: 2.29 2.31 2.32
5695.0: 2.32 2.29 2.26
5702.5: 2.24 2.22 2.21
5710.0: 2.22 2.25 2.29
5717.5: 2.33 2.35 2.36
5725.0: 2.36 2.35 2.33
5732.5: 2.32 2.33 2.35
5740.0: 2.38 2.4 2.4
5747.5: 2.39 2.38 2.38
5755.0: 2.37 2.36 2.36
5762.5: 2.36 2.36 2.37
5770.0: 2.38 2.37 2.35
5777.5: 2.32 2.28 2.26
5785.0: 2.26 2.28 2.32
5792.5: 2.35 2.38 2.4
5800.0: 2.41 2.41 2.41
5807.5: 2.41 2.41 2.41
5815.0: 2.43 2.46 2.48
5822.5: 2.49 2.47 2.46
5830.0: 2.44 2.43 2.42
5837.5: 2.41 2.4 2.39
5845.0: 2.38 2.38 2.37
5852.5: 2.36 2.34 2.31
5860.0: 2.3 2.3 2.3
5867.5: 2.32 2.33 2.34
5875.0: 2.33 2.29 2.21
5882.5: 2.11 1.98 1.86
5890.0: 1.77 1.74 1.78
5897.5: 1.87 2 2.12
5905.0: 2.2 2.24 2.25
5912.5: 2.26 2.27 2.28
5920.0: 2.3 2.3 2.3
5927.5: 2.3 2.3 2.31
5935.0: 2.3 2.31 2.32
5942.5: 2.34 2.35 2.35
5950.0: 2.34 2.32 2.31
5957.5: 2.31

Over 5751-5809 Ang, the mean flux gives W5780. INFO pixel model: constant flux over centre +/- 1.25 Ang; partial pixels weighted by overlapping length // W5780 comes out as 2.35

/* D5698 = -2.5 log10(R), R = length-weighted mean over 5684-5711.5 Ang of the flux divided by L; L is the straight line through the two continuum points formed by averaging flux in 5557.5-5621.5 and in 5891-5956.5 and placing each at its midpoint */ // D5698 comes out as -0.02 mag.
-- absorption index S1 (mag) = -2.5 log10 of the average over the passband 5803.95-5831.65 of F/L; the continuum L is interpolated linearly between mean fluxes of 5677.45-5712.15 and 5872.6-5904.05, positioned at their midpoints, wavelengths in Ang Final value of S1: -0.158 mag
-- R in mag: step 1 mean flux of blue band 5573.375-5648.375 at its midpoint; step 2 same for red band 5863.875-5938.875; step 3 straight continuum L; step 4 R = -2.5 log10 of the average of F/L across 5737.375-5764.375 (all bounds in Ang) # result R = -0.09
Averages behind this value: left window 2.22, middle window 2.38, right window 2.18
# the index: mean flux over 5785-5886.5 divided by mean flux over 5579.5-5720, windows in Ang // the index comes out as 1.1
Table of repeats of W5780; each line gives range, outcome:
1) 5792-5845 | 2.42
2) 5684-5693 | 2.3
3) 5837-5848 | 2.39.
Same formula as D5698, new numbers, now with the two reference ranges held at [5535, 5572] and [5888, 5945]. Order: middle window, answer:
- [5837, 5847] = -0.09 mag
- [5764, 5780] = -0.07 mag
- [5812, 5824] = -0.12 mag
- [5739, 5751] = -0.08 mag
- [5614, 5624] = 0.03 mag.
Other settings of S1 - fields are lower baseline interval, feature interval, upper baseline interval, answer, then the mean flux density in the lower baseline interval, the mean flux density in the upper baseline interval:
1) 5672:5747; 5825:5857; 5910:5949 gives -0.04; 2.31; 2.3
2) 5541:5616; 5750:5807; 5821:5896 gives -0.04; 2.24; 2.27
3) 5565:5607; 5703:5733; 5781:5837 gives 0.01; 2.2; 2.4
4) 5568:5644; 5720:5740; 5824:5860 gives -0.02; 2.21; 2.39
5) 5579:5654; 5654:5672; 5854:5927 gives -0.01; 2.22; 2.17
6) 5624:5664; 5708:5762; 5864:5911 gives -0.08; 2.24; 2.11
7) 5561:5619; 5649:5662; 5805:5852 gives 0.02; 2.21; 2.42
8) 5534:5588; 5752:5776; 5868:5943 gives -0.07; 2.26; 2.18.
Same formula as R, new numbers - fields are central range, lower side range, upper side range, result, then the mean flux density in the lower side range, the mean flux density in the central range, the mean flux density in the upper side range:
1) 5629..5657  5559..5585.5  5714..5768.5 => 0.02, 2.24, 2.25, 2.36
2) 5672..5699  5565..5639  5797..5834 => 0.00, 2.21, 2.31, 2.44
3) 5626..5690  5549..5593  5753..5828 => 0.02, 2.24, 2.26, 2.38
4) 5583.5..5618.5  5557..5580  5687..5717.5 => 0.03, 2.25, 2.2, 2.27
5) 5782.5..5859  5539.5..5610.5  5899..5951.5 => -0.06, 2.24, 2.39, 2.27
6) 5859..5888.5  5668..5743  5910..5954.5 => 0.04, 2.31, 2.22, 2.31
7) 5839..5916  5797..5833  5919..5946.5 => 0.08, 2.44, 2.2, 2.31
